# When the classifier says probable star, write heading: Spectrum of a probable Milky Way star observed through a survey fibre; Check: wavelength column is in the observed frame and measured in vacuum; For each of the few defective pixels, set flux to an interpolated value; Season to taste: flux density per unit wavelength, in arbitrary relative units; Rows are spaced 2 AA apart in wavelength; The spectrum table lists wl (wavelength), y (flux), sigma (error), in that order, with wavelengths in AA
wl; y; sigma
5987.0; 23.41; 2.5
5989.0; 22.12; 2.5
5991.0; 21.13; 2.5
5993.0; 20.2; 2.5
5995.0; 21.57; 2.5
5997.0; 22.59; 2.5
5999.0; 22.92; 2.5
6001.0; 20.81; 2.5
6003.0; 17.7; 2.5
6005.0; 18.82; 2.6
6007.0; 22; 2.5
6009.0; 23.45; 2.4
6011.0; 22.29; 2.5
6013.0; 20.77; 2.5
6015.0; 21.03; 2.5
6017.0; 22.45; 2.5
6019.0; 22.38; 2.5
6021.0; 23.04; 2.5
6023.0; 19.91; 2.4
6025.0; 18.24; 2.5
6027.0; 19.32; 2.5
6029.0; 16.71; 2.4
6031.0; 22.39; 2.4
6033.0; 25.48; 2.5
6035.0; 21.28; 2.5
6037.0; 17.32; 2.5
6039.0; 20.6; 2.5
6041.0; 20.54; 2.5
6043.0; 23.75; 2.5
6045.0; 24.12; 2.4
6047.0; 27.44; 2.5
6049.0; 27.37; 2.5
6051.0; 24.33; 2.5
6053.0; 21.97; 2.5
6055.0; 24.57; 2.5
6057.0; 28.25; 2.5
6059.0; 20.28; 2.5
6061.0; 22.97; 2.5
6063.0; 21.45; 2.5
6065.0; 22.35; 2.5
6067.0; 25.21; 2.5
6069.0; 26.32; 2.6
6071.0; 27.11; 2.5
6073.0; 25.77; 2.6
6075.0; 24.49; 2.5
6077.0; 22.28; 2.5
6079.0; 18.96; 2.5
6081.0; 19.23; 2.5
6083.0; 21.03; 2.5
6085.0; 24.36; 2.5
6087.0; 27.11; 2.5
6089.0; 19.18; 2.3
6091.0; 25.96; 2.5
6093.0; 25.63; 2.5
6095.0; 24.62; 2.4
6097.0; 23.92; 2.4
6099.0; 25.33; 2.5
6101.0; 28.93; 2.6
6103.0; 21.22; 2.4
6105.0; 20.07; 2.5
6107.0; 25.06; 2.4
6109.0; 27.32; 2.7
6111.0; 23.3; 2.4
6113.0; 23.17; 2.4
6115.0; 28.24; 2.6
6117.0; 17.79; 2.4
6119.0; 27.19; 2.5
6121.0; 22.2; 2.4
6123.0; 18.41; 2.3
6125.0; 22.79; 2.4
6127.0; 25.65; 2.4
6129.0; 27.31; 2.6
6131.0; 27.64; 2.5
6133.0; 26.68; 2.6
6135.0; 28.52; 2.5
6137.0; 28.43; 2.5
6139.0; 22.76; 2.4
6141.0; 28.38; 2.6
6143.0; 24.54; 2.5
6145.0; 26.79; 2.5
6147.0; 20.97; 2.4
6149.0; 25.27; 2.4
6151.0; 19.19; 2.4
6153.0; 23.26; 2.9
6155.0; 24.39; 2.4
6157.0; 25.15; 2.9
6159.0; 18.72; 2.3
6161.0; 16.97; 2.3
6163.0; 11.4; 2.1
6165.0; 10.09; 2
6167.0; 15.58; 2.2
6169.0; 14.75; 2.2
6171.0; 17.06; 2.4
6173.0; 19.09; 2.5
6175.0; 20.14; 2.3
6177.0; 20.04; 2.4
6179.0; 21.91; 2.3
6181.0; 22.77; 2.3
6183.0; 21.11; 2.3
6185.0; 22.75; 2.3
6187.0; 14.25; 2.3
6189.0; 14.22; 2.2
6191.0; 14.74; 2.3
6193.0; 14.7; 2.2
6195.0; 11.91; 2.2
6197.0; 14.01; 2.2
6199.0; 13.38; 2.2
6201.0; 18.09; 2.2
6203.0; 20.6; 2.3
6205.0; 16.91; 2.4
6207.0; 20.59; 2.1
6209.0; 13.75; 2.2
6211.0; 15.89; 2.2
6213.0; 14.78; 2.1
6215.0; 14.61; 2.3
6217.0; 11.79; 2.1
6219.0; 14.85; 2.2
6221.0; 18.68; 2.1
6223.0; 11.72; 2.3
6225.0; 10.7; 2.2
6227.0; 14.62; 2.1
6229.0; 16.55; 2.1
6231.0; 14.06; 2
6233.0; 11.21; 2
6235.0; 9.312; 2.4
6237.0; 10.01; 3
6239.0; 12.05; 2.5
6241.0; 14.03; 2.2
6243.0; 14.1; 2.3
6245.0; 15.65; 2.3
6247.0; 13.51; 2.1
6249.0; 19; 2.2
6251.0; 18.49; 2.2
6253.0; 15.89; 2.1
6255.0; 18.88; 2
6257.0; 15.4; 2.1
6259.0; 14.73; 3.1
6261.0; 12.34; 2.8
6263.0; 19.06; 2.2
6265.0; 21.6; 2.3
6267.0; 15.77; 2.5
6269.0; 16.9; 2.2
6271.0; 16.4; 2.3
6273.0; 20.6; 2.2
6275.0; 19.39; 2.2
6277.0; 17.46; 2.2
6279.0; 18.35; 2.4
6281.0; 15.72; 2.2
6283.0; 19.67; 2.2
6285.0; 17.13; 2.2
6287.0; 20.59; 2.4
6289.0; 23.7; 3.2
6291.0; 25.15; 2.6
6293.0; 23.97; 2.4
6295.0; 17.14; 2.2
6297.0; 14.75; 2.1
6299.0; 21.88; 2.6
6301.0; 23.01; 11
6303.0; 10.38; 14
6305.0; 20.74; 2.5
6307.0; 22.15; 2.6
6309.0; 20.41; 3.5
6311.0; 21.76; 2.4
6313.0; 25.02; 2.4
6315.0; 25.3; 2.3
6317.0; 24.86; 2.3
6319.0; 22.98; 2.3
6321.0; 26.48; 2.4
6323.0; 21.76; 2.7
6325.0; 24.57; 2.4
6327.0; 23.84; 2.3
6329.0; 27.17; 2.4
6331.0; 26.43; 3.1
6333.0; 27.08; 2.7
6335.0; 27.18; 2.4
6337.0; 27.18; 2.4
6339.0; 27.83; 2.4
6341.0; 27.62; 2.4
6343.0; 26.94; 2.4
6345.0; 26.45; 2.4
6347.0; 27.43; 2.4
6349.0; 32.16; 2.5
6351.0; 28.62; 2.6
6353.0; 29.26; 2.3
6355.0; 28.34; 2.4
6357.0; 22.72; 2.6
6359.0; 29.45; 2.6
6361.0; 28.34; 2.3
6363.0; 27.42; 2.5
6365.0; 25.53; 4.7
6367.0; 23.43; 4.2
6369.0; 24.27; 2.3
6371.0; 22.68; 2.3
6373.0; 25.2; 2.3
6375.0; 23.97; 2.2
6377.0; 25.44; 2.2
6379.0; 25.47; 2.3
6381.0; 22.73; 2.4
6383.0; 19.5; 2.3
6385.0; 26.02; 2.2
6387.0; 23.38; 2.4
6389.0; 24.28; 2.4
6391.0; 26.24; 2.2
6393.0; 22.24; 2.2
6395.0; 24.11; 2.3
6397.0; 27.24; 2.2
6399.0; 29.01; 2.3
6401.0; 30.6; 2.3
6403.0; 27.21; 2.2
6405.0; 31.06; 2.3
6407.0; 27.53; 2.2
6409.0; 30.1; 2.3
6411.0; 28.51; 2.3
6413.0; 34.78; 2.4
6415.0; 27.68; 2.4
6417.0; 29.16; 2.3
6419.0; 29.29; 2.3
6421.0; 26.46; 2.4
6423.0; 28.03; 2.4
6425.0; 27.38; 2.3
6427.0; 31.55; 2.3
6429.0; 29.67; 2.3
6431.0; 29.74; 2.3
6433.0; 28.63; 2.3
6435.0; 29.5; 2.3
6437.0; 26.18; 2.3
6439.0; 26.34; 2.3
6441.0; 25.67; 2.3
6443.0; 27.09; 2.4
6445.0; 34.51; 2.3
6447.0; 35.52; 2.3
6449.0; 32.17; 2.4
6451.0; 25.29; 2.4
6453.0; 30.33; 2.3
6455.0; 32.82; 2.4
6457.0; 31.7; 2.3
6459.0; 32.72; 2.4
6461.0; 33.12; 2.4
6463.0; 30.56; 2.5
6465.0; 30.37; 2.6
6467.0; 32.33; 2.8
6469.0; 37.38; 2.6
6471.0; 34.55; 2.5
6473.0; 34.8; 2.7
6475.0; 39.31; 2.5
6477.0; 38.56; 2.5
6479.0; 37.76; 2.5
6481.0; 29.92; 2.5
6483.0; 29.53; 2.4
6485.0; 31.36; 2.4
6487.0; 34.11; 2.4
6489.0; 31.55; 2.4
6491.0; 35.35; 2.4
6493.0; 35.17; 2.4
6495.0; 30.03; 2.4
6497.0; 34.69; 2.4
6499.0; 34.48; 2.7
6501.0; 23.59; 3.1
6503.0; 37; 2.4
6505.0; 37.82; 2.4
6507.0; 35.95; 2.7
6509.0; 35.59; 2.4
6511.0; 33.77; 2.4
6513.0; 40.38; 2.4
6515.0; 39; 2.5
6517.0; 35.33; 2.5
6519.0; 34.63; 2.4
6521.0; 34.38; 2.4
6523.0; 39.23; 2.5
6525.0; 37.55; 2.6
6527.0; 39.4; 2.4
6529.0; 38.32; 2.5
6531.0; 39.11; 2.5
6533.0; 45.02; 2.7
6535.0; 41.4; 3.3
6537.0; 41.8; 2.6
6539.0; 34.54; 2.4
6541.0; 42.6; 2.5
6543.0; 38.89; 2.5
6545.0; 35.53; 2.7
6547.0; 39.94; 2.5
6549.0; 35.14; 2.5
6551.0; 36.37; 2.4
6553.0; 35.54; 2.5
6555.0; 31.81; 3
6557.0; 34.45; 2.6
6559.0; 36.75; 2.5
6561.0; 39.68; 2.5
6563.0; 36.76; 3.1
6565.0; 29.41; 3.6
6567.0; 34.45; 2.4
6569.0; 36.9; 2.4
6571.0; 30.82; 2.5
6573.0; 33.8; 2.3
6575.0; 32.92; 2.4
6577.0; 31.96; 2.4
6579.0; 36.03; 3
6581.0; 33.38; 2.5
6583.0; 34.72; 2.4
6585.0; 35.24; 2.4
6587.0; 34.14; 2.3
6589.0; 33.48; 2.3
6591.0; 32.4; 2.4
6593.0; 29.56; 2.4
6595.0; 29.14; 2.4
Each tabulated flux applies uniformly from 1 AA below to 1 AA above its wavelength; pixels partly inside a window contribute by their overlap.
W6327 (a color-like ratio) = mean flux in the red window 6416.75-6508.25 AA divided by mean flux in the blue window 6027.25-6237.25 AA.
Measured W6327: 1.5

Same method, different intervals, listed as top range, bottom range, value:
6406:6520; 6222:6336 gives 1.71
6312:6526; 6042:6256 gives 1.45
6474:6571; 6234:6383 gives 1.67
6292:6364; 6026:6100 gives 1.06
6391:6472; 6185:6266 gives 1.96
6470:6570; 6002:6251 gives 1.76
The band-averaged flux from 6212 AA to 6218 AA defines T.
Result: 13.7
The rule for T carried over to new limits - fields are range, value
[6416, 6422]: 28.3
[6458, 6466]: 31.7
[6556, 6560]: 35.6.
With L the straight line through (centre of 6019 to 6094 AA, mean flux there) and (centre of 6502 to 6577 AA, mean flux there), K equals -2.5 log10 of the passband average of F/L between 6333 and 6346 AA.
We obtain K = 0.14 mag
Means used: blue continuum 22.9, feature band 27.2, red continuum 36.7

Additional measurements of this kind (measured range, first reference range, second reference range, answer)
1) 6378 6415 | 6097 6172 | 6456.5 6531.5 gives 0.18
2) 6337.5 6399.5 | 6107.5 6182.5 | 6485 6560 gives 0.18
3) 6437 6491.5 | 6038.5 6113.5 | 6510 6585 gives 0.07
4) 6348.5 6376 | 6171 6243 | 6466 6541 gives -0.01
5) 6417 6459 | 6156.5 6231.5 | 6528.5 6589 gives 0.01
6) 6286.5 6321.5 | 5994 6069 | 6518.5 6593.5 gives 0.33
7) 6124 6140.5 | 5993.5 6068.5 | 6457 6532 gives -0.06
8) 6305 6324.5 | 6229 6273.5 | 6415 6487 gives -0.15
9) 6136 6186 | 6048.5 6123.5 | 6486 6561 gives 0.23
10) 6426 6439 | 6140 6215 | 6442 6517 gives 0.08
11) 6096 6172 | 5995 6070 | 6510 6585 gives 0.10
